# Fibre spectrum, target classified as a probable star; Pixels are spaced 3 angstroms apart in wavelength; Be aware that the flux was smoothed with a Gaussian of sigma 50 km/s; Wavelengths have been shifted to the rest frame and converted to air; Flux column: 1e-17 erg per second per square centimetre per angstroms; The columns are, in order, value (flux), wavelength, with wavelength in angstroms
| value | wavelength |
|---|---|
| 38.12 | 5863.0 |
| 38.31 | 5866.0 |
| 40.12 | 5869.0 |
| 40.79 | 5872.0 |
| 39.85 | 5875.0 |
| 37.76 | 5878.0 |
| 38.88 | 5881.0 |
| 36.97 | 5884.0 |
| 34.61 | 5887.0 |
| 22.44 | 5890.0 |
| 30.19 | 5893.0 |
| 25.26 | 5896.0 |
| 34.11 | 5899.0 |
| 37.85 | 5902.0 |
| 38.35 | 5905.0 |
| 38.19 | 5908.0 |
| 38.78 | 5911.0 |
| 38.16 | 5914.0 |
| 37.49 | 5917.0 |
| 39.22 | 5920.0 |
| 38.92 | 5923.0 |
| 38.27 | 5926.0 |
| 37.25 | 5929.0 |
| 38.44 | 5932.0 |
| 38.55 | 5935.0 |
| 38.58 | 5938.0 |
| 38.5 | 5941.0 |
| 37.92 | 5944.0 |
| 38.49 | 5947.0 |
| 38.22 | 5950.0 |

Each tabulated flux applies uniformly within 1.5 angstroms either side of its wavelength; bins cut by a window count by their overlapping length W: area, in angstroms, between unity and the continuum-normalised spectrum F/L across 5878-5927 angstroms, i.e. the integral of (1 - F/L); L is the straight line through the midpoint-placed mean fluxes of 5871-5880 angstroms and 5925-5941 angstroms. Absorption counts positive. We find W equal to 4.2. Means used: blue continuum 39.4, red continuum 38.2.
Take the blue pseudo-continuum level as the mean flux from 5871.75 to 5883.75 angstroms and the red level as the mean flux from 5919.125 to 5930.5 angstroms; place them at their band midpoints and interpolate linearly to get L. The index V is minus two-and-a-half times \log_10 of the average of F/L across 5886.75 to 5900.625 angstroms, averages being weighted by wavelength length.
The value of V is 0.32 mag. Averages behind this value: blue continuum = 38.9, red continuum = 38.4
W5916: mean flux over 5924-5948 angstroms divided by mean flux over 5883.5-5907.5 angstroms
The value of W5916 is 1.18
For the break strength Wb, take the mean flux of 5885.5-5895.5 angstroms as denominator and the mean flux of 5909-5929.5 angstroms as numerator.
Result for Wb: 1.3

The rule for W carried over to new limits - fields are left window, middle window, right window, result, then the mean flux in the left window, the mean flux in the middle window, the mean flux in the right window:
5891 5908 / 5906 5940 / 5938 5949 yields -2.3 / 33.3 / 38.4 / 38.3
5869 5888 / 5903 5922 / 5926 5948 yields 0.0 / 38.4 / 38.4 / 38.2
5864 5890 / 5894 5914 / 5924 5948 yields 1.2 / 37.5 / 35.5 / 38.3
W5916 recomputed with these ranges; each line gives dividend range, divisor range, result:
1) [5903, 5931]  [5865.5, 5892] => 1.05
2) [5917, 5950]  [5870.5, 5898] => 1.13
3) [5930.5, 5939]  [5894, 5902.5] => 1.22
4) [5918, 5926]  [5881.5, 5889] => 1.10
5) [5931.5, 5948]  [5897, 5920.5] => 1.03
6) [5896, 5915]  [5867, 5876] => 0.91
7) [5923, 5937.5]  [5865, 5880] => 0.97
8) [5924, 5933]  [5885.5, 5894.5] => 1.31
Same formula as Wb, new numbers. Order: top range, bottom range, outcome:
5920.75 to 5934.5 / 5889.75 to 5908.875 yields 1.17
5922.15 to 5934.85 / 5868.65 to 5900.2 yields 1.11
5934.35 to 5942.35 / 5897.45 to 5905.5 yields 1.06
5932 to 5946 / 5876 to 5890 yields 1.08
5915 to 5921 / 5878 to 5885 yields 1.01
